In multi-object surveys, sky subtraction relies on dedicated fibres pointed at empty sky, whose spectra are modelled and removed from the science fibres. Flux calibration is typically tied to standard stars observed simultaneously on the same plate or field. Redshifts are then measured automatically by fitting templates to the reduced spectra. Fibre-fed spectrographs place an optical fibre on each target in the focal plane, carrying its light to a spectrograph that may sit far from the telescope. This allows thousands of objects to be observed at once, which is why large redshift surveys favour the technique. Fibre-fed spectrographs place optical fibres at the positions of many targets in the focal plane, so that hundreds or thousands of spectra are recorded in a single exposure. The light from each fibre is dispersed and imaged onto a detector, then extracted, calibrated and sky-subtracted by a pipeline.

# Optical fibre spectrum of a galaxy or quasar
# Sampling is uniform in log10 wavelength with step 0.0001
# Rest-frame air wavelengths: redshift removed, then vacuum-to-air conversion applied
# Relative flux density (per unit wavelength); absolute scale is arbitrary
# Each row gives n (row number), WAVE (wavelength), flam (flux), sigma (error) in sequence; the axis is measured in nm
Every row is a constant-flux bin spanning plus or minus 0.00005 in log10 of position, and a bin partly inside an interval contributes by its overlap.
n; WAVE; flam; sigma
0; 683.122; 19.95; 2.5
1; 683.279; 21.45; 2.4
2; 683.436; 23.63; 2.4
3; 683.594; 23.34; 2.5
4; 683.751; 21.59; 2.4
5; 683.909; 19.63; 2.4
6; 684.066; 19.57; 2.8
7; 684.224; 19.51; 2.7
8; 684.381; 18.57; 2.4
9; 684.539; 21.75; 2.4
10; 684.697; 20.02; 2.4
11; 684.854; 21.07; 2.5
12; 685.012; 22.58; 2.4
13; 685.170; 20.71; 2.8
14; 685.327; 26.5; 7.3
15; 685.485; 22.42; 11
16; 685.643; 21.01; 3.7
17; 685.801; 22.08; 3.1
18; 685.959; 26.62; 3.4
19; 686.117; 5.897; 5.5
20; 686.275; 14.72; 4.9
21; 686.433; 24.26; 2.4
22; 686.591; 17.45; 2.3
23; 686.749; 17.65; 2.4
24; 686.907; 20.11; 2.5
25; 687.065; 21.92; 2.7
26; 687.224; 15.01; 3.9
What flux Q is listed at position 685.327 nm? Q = 26.5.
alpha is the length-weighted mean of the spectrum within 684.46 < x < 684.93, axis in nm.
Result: 21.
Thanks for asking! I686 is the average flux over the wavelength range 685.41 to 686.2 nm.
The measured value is 19.6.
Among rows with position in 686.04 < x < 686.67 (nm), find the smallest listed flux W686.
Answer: 5.897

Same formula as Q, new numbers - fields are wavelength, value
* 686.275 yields 14.72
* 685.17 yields 20.71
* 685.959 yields 26.62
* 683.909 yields 19.63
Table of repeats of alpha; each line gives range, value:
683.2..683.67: 22.8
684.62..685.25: 21.1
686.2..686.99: 18.9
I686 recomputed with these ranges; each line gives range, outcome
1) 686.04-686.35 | 10.3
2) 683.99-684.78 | 19.9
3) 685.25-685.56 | 24.5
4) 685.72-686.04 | 24.2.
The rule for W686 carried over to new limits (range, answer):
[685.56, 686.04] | 21.01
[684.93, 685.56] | 20.71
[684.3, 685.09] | 18.57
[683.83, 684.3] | 19.51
